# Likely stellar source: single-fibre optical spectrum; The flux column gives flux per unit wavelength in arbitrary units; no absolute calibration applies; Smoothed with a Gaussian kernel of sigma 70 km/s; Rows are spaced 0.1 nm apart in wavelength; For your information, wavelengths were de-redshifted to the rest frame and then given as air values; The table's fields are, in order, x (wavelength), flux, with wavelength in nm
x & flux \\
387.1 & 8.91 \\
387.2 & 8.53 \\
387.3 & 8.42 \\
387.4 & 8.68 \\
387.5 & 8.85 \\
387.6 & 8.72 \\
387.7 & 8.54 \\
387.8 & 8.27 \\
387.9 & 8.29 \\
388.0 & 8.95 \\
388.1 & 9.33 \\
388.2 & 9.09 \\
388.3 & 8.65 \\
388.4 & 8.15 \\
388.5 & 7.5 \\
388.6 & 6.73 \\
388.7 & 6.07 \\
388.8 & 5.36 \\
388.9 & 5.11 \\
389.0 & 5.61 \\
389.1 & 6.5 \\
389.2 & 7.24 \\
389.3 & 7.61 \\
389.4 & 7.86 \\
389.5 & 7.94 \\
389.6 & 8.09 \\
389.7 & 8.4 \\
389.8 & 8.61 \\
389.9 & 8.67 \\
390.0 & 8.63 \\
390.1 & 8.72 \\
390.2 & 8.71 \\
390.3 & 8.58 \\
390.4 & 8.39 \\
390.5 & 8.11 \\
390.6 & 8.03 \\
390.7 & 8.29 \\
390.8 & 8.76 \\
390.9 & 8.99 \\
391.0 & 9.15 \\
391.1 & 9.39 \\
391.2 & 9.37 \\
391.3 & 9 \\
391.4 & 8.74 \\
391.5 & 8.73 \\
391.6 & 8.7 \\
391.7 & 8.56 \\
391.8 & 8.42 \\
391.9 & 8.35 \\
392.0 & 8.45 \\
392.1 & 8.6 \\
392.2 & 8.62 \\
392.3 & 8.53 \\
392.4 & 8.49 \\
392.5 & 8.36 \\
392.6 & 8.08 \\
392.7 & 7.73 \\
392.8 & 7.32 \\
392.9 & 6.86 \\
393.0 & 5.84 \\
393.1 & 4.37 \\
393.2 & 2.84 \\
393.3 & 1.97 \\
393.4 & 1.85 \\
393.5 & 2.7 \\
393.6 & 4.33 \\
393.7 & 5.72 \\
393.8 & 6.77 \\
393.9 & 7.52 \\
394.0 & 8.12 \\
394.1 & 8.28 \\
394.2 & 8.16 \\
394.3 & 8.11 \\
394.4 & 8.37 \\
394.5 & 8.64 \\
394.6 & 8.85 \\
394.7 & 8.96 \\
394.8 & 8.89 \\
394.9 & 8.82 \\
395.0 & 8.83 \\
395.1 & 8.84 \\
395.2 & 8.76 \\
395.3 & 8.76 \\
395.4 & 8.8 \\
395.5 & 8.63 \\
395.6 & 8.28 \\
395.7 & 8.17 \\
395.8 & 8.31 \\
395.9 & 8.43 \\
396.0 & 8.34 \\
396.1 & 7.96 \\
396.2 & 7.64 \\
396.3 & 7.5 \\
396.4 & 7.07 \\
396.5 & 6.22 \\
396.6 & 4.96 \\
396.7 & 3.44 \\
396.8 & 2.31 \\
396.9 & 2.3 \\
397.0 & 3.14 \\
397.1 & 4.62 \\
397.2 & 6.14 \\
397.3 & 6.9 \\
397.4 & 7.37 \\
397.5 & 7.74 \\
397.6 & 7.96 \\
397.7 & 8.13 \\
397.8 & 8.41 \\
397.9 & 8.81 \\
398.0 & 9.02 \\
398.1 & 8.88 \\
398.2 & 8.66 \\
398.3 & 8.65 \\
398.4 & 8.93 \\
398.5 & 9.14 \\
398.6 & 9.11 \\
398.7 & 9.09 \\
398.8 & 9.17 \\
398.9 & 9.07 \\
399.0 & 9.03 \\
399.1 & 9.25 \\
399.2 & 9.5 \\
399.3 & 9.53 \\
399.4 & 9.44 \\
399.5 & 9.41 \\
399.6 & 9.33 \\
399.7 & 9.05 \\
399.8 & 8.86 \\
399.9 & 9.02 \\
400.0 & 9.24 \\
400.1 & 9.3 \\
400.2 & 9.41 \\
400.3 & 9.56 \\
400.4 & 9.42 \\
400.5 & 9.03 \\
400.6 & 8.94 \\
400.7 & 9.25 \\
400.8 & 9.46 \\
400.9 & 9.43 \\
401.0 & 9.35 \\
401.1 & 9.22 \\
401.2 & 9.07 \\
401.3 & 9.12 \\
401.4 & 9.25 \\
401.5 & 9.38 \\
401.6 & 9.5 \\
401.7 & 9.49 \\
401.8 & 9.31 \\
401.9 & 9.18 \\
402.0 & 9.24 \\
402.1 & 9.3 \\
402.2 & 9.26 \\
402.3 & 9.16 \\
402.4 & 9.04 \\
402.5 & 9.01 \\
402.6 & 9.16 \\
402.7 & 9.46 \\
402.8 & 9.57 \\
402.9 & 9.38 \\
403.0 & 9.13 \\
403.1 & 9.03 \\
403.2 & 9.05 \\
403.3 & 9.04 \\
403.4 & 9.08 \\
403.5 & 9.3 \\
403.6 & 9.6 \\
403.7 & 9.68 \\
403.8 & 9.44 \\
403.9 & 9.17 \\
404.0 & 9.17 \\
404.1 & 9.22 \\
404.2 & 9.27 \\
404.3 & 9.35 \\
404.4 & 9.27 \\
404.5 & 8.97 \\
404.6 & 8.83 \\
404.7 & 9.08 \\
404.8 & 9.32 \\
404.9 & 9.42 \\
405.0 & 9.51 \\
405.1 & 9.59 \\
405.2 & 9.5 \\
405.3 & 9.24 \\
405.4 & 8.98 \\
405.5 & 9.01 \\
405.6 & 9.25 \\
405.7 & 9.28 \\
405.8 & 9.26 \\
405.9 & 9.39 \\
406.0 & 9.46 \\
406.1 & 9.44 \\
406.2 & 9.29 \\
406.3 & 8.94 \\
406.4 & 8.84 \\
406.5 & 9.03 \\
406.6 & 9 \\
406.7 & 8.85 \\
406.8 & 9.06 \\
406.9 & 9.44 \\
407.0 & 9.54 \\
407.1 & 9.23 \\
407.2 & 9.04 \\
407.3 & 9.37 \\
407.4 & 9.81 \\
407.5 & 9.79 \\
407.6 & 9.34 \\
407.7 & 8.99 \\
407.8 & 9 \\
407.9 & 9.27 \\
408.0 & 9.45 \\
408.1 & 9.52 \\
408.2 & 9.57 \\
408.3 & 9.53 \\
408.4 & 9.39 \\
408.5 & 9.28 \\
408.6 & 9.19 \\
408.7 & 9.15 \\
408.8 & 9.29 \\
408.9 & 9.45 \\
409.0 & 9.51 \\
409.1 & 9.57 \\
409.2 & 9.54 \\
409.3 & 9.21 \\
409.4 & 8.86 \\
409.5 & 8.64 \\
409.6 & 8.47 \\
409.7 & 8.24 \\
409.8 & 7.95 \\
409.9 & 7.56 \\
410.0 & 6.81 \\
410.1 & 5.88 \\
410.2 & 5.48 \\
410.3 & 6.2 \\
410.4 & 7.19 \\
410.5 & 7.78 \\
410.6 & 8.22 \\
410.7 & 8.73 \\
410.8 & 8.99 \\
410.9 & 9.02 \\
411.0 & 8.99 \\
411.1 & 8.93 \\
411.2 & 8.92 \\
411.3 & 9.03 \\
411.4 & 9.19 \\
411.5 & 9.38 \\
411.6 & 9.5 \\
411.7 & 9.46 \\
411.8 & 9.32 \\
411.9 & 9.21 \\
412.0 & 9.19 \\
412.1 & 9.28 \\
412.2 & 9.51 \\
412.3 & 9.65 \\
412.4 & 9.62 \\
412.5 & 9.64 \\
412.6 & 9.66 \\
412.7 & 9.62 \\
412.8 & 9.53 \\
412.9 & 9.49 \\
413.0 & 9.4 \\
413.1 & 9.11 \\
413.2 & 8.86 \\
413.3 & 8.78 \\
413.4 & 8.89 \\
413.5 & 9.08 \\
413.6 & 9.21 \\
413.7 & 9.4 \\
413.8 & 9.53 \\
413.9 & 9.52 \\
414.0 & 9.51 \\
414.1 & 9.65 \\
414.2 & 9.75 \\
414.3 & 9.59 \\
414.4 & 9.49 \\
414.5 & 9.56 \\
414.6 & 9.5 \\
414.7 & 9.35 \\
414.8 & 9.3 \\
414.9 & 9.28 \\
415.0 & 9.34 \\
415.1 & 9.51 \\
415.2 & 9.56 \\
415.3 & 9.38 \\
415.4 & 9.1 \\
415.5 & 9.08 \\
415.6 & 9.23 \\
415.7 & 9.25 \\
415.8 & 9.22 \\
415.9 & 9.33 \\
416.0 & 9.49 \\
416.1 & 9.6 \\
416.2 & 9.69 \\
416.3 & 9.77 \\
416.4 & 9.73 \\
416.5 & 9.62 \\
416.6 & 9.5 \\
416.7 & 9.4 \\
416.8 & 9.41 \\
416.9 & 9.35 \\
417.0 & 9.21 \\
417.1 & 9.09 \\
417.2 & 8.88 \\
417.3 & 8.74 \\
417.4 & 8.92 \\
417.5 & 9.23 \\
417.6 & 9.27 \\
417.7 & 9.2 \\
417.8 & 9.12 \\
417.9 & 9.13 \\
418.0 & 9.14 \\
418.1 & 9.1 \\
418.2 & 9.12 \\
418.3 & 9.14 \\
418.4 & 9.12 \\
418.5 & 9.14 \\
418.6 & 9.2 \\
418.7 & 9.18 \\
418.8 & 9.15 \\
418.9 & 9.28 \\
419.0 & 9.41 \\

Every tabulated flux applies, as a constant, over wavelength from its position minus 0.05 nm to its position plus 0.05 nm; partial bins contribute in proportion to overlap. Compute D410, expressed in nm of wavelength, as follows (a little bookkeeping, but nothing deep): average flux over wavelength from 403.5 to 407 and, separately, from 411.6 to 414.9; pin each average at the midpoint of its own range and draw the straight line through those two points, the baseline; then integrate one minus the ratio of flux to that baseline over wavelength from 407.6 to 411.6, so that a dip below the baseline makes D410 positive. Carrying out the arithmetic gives 0.28 nm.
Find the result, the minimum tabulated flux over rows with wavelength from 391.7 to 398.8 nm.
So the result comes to 1.85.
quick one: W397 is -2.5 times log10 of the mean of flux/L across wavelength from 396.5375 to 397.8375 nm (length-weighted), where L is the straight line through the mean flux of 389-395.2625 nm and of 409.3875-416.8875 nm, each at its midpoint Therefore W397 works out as 0.39 mag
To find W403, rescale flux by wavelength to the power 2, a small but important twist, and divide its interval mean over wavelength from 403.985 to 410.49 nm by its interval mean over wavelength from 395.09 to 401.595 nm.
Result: 1.14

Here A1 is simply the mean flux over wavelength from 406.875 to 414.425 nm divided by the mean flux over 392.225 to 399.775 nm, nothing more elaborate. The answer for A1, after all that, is 1.20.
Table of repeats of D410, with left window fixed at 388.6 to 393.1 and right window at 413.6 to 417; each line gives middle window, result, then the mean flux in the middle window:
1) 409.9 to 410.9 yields 0.196 nm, 7.36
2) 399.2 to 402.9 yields -0.294 nm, 9.28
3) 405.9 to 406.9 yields -0.025 nm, 9.13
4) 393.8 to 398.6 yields 0.380 nm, 7.64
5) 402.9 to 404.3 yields -0.081 nm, 9.25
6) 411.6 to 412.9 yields -0.030 nm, 9.48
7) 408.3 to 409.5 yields -0.031 nm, 9.29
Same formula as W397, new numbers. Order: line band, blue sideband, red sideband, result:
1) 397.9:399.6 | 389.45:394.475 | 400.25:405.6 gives -0.06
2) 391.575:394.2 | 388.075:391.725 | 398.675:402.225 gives 0.24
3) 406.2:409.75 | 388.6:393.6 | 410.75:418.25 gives -0.05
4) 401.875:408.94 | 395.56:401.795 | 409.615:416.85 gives -0.08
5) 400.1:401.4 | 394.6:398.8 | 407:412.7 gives -0.16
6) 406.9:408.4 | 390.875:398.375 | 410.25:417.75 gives -0.09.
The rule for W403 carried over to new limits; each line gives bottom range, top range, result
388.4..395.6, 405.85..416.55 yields 1.31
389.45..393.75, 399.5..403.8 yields 1.29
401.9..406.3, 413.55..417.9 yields 1.07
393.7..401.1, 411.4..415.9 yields 1.24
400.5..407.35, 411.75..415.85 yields 1.06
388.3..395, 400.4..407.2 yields 1.30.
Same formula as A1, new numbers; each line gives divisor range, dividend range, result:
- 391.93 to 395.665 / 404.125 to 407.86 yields 1.26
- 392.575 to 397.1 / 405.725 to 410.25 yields 1.32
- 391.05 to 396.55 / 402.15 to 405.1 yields 1.21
